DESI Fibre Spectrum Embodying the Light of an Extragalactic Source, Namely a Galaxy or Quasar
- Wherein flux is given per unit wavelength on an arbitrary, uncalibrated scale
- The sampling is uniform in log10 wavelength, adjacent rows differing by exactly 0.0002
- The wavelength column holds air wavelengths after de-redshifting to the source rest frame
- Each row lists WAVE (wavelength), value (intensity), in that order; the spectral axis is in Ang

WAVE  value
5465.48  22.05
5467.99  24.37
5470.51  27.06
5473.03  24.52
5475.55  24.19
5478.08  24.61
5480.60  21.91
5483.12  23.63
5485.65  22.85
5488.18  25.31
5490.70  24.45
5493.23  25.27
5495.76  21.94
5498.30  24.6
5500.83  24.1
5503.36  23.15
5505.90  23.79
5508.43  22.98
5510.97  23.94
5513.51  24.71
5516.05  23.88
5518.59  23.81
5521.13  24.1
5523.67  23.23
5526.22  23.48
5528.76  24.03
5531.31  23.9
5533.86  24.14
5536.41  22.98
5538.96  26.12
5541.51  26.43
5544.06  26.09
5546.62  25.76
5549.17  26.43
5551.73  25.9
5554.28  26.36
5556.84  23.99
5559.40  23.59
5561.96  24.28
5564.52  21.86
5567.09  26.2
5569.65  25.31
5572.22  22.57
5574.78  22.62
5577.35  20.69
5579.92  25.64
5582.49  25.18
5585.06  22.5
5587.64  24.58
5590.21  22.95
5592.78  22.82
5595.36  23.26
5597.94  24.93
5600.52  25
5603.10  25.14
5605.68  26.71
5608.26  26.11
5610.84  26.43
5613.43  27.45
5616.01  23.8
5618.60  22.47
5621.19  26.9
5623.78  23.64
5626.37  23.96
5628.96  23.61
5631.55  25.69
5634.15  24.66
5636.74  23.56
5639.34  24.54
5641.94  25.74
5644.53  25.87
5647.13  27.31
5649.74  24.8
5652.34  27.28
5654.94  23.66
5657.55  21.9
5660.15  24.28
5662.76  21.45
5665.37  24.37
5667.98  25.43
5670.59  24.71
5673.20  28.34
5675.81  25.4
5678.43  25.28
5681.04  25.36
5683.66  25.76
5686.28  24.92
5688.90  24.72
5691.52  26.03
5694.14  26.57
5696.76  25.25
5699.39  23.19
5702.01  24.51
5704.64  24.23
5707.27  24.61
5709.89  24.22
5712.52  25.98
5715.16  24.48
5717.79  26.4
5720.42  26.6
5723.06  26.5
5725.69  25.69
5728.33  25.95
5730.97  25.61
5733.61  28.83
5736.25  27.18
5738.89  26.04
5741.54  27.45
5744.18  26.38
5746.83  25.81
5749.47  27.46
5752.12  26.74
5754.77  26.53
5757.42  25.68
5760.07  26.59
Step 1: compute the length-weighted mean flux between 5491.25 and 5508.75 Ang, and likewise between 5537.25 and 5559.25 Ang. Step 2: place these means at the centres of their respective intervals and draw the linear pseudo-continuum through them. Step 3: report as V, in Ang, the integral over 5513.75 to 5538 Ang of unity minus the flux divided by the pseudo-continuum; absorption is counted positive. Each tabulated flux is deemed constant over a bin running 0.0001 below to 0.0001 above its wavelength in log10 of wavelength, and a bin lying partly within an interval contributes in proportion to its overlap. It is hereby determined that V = 1.0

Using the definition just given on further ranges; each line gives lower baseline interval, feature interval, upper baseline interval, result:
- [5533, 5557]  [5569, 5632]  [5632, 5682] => 2.1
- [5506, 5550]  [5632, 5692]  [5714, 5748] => 1.7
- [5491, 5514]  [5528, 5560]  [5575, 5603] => -1.8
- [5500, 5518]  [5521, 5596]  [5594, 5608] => 0.7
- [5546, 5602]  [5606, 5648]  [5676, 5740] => -0.7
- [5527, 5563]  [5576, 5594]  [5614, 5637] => 0.9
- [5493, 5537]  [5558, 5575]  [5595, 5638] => 0.4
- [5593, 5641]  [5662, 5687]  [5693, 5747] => 0.2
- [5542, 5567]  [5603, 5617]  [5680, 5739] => -0.5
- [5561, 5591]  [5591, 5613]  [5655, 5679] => -1.1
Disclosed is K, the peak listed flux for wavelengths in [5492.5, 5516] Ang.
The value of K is 25.27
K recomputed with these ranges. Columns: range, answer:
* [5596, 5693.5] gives 28.34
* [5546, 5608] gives 26.71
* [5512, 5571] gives 26.43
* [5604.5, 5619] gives 27.45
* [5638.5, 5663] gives 27.31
